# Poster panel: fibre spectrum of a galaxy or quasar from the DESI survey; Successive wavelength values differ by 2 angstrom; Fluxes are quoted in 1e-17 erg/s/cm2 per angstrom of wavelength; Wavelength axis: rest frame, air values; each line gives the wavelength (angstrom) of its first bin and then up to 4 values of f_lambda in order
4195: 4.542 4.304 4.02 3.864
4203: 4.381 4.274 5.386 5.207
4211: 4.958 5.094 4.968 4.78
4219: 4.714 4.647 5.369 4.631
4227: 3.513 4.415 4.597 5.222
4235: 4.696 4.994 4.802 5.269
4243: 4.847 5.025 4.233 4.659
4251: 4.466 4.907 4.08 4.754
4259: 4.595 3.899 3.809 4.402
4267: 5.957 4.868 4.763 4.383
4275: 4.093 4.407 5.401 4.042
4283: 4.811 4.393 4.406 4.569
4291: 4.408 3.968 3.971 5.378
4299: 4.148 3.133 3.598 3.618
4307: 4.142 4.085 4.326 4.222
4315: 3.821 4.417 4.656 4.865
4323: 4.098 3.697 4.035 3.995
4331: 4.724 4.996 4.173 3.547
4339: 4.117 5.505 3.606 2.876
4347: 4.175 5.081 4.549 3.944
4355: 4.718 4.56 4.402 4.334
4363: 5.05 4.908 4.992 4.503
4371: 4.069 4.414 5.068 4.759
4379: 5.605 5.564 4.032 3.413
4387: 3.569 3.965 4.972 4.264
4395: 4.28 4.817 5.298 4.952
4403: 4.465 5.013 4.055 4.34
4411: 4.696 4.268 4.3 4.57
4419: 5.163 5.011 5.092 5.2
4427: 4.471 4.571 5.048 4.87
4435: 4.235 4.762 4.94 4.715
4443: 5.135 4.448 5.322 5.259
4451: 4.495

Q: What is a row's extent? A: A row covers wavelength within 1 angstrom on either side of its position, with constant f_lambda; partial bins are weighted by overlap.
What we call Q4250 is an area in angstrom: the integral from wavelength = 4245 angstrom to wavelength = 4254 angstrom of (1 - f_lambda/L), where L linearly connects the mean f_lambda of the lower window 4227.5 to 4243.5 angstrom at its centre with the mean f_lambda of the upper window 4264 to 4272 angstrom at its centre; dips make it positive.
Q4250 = 0.5 angstrom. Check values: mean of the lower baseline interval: 4.81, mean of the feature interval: 4.62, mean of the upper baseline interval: 5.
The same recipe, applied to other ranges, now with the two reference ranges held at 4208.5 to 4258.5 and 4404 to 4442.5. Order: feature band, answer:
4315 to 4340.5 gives 2.40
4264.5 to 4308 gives 3.07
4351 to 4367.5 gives 0.43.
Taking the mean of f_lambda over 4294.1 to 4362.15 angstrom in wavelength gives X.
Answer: 4.22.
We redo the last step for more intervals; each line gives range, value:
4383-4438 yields 4.57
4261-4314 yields 4.35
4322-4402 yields 4.44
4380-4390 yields 4.11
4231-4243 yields 4.95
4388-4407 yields 4.64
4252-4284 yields 4.57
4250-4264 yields 4.36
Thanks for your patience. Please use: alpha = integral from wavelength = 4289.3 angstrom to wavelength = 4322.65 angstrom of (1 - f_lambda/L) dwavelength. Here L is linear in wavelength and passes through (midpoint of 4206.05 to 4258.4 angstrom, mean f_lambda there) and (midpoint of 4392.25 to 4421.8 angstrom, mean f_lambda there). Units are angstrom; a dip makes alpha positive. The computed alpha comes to 3.8 angstrom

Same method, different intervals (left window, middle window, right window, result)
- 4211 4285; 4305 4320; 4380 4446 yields 1.5 angstrom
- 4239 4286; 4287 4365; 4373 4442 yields 6.3 angstrom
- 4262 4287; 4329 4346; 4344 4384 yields 1.5 angstrom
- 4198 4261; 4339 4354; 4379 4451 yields 1.4 angstrom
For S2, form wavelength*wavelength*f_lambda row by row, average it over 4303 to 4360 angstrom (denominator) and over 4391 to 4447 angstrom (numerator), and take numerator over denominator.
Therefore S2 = 1.2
